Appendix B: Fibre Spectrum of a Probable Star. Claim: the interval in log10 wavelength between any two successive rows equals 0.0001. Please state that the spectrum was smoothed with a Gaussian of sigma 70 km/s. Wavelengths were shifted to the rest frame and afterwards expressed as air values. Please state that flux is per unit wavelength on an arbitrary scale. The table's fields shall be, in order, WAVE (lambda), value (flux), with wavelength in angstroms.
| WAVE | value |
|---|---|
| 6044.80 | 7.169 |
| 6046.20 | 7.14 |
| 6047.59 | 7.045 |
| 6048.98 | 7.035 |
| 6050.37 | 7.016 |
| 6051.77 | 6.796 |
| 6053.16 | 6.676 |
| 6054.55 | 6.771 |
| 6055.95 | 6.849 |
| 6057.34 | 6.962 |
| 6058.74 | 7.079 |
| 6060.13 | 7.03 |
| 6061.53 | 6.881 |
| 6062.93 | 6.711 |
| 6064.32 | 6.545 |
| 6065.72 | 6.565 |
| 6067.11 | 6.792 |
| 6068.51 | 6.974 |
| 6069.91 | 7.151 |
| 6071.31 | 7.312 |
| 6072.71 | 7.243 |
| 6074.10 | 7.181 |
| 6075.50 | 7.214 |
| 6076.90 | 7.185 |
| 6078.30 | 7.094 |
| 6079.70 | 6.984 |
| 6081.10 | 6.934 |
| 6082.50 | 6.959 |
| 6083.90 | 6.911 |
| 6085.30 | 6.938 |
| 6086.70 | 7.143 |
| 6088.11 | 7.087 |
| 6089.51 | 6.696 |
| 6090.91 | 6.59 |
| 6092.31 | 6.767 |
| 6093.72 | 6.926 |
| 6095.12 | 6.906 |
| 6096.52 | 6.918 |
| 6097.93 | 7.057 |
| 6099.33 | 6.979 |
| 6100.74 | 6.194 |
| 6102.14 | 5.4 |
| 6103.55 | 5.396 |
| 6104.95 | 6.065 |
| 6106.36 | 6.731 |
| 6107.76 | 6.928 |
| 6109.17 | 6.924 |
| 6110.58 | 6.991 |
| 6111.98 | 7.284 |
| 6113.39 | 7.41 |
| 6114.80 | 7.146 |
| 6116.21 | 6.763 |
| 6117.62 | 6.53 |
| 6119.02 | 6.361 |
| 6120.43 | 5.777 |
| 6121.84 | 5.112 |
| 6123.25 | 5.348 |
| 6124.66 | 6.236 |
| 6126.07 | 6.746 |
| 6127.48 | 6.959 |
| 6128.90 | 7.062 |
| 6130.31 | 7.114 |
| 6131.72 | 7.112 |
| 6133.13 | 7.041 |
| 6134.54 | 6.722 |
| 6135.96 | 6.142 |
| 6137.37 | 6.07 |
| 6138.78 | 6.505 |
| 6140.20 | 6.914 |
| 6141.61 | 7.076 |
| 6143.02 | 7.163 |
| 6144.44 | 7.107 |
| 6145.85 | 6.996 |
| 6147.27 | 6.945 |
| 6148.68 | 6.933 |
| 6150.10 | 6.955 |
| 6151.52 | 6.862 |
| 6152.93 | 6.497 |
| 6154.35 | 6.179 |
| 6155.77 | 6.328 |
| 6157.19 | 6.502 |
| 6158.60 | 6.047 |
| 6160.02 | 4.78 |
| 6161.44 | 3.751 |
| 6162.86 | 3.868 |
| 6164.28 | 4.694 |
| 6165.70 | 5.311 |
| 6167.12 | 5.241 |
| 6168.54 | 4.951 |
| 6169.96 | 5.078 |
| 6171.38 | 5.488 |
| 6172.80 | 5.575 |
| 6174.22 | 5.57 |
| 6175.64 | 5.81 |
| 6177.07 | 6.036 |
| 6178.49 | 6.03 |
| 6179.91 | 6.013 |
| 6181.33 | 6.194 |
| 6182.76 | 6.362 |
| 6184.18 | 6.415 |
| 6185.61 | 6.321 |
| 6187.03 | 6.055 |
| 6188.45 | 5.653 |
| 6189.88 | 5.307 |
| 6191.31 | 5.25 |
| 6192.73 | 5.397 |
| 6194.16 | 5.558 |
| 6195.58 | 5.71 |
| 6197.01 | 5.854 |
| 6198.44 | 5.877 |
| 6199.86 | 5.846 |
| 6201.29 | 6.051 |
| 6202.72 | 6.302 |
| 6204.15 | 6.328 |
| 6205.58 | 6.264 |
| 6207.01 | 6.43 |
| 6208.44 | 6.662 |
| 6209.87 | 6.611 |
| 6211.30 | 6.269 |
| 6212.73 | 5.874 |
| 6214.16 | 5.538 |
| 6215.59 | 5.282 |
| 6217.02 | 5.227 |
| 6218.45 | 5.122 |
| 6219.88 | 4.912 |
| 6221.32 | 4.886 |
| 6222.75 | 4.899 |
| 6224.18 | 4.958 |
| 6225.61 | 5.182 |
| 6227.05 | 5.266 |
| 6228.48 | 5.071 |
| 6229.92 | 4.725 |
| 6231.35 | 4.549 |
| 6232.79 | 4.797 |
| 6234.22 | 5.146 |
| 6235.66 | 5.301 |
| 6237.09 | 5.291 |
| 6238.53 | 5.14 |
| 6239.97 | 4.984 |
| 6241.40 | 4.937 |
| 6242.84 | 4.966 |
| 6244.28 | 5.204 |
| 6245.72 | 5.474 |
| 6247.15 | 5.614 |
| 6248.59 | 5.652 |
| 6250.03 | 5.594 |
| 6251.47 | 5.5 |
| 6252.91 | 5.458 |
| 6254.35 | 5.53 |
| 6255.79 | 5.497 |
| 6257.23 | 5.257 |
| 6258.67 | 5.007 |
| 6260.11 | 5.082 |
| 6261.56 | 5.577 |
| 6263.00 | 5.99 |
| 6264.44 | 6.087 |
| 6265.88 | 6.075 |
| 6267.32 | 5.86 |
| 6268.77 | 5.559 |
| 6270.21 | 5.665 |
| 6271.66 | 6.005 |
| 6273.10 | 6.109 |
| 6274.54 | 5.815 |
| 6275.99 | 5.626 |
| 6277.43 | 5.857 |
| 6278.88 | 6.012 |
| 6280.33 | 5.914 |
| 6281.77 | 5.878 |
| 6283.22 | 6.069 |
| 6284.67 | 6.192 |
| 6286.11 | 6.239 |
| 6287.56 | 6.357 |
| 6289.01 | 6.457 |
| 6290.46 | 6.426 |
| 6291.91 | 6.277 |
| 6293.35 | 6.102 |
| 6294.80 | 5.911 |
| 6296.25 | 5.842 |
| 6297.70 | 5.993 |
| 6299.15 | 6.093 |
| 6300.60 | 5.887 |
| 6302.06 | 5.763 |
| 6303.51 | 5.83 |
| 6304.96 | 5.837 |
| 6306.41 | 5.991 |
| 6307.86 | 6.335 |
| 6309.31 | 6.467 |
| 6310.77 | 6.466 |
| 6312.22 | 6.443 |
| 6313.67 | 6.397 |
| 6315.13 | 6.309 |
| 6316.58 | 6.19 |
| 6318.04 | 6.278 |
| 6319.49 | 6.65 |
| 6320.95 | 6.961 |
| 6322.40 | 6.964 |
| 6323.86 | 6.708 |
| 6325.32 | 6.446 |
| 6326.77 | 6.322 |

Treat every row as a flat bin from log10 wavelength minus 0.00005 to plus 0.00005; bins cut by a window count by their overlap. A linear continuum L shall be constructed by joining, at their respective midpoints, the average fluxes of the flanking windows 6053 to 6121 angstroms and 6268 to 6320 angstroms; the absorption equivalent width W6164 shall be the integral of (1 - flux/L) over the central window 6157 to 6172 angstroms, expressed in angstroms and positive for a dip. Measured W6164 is 3.5 angstroms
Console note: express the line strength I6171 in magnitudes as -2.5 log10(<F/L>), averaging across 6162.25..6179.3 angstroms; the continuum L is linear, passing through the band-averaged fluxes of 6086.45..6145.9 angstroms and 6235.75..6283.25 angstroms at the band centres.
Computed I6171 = 0.17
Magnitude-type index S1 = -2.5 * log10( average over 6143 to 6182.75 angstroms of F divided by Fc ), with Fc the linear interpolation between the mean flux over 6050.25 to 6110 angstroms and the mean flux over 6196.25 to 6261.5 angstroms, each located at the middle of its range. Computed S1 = 0.03 mag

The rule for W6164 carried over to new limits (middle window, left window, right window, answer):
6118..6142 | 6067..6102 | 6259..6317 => 0.9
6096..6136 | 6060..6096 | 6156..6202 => -0.9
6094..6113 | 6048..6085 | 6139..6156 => 0.8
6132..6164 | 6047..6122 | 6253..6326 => 1.2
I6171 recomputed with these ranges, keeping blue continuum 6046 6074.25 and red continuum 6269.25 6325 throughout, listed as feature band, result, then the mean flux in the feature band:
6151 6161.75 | 0.12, 5.93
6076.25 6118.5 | 0.00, 6.79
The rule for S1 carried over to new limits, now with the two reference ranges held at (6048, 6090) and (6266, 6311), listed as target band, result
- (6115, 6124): 0.12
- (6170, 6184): 0.11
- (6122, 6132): 0.03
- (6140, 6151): -0.06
